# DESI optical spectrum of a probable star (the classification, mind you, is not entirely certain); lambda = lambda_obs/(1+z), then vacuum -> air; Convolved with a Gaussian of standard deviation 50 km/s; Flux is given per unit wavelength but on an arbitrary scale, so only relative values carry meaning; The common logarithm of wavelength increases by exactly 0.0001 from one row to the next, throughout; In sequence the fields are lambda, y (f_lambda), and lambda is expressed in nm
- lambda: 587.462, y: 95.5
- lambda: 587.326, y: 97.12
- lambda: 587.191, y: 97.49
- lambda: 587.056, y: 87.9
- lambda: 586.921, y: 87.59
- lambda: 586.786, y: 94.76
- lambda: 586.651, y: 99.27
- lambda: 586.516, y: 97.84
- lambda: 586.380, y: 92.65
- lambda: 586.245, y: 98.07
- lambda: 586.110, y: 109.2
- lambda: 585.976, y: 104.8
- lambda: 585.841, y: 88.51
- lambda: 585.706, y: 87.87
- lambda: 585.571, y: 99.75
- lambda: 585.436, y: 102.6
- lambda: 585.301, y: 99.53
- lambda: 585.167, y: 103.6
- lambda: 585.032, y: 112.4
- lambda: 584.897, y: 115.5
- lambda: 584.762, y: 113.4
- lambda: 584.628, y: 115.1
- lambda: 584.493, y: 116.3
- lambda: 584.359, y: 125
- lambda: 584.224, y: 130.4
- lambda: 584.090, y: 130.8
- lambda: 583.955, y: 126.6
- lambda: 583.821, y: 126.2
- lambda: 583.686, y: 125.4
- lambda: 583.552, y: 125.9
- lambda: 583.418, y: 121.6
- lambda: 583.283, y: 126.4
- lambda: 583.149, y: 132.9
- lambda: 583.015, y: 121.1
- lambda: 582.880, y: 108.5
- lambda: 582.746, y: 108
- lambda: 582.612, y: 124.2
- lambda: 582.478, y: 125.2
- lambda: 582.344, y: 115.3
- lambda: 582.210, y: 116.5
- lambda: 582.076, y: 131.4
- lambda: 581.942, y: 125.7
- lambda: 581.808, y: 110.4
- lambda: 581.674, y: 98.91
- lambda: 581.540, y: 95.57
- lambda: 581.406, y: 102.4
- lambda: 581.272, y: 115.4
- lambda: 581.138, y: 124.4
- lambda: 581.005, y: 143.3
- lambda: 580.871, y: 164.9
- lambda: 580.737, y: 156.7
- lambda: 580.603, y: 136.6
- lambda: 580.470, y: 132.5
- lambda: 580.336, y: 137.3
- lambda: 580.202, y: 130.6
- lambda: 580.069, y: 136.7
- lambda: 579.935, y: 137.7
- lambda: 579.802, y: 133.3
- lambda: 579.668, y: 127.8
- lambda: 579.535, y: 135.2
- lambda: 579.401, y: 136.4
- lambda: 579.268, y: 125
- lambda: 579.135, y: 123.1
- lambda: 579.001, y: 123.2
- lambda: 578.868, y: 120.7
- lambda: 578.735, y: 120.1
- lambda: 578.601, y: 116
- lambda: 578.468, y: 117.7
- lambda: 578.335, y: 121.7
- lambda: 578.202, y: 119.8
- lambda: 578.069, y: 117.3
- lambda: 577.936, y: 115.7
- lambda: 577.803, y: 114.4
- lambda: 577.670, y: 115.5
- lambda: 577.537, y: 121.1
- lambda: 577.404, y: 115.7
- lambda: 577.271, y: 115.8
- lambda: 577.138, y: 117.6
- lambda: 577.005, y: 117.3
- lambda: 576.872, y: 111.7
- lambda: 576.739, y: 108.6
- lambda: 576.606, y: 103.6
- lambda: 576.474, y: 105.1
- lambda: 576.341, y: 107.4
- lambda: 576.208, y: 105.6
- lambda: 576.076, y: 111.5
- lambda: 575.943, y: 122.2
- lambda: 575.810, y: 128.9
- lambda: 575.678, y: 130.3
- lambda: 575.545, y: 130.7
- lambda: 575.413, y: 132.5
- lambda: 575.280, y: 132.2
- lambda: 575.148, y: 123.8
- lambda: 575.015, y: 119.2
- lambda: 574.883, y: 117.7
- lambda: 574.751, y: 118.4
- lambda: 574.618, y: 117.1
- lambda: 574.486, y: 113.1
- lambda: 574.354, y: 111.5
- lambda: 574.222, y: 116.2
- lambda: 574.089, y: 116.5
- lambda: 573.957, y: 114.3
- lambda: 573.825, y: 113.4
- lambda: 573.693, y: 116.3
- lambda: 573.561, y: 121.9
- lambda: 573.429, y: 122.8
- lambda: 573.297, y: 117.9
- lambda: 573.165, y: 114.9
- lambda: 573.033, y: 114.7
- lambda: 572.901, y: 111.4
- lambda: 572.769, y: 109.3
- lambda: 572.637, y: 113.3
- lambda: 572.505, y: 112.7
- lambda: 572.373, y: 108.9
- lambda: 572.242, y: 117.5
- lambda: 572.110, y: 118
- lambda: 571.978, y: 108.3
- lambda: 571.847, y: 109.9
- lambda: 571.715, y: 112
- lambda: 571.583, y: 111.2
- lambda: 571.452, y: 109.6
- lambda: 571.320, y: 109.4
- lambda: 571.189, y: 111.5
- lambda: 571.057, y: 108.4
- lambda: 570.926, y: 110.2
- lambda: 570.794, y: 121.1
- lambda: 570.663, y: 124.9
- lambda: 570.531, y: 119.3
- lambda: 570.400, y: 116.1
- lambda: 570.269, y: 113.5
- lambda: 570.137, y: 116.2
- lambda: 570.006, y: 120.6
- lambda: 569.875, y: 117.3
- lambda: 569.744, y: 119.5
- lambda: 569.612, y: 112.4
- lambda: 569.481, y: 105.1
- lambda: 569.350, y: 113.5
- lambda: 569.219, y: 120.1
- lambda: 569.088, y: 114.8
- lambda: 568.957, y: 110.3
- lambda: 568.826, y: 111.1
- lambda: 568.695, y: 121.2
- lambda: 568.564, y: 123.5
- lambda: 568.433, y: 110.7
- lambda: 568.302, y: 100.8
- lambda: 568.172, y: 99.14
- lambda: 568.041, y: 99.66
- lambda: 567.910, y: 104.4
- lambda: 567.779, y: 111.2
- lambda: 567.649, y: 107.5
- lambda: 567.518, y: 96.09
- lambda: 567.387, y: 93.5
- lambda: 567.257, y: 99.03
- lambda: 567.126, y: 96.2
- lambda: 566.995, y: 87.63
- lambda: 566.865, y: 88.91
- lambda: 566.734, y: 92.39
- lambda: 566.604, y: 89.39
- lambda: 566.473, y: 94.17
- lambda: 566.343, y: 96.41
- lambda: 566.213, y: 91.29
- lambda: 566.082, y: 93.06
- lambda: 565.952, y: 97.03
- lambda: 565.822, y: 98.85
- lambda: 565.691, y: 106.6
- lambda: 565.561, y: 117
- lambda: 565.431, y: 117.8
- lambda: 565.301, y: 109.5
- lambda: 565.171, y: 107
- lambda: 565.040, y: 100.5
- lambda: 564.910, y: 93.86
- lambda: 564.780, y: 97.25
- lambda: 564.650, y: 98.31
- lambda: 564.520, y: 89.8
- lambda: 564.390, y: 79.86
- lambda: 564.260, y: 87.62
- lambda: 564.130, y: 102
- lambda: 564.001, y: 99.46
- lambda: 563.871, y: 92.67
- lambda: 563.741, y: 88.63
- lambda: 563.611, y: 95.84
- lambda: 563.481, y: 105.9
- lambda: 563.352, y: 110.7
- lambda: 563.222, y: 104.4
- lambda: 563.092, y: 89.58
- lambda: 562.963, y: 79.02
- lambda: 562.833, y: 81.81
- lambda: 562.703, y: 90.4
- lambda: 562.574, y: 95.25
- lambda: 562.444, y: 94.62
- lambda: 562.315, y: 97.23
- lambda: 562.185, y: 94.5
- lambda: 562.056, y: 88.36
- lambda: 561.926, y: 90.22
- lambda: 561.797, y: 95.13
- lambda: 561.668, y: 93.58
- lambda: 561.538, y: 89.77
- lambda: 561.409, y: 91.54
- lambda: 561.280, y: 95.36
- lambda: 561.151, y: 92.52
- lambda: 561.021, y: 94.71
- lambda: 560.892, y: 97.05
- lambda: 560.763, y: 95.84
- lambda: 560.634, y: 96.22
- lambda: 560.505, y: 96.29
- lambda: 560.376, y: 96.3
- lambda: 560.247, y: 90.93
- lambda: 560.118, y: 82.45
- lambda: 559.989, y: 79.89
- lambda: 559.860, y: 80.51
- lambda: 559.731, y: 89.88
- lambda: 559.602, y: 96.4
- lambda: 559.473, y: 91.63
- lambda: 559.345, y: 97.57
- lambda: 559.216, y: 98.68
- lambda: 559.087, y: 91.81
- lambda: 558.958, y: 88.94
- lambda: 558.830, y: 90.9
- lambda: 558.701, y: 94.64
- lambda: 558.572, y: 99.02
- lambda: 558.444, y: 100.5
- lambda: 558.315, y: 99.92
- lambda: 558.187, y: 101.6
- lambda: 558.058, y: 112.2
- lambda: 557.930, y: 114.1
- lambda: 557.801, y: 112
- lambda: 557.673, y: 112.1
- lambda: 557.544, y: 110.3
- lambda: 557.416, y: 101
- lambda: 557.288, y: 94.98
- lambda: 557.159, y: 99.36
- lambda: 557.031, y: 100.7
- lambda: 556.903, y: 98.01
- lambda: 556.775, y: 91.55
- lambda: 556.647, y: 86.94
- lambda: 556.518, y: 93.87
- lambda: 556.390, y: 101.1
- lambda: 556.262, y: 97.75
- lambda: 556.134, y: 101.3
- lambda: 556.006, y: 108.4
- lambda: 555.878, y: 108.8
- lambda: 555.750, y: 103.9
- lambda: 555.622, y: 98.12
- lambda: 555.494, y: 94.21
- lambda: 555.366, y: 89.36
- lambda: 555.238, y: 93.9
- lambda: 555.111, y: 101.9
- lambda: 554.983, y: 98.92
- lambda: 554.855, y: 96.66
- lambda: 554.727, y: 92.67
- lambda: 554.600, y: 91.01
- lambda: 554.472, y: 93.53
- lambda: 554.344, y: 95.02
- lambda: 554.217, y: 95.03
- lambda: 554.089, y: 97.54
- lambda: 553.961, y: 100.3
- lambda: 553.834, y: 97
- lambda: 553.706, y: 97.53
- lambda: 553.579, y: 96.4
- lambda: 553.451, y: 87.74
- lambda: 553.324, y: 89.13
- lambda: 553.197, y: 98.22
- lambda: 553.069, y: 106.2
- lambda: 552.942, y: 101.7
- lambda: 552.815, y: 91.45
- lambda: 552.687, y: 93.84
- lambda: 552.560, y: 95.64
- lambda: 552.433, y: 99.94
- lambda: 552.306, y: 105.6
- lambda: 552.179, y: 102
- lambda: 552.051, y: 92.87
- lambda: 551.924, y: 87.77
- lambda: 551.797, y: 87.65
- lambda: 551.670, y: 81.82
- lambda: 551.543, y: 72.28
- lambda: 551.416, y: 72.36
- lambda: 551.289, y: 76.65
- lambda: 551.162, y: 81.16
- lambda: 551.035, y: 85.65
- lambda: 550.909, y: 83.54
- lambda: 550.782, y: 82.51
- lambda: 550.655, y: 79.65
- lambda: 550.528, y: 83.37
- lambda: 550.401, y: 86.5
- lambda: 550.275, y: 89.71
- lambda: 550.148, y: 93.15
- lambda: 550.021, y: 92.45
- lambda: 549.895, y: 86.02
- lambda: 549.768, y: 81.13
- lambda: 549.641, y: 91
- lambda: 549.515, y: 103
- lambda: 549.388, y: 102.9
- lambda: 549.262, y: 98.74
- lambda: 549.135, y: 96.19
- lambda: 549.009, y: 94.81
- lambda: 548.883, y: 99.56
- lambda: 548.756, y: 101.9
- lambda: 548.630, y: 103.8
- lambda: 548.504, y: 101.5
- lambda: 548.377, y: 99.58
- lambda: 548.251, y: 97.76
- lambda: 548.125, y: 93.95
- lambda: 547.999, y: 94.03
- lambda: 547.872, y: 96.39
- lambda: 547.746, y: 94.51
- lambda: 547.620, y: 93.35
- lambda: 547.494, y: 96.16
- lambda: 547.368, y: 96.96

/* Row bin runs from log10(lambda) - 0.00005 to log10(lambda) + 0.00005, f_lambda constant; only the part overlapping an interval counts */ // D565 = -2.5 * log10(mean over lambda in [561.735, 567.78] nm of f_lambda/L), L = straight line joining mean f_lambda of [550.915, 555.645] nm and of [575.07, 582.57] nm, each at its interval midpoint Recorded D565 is 0.106 mag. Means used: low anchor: 92.8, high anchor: 123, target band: 96.3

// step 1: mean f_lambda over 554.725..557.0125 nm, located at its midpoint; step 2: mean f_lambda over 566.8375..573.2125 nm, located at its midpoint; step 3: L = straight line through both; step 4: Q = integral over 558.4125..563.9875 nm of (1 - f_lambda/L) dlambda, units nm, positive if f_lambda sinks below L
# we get 0.509 nm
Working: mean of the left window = 97.8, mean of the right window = 110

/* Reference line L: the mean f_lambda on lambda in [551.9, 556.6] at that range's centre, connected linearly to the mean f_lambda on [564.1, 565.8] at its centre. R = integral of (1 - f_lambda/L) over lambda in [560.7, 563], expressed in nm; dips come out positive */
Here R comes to 0.17 nm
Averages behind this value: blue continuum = 97.2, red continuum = 100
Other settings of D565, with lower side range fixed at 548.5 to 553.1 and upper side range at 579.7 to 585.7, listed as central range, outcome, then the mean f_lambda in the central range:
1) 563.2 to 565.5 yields 0.06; 98.9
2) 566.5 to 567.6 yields 0.15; 93.1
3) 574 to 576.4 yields -0.05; 120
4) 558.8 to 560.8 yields 0.10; 91.5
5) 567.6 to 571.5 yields -0.03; 113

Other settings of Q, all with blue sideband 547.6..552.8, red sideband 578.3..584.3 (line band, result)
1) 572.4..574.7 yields 0.04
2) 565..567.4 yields 0.22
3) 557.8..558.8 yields -0.03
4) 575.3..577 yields 0.04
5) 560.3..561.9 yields 0.14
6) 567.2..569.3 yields 0.07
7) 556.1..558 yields -0.04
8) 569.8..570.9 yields -0.05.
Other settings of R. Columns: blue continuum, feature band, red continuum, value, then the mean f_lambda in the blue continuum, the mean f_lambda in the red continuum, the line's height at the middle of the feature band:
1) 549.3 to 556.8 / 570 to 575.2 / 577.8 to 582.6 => 0.06 nm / 93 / 125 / 116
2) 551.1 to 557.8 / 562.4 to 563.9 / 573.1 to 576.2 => 0.17 nm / 95.6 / 120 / 106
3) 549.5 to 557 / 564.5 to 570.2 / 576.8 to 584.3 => 0.23 nm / 92.9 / 124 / 109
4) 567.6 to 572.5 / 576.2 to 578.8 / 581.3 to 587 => -0.06 nm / 113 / 112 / 112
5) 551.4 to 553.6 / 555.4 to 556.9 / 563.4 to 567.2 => -0.07 nm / 92.7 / 97.1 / 94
